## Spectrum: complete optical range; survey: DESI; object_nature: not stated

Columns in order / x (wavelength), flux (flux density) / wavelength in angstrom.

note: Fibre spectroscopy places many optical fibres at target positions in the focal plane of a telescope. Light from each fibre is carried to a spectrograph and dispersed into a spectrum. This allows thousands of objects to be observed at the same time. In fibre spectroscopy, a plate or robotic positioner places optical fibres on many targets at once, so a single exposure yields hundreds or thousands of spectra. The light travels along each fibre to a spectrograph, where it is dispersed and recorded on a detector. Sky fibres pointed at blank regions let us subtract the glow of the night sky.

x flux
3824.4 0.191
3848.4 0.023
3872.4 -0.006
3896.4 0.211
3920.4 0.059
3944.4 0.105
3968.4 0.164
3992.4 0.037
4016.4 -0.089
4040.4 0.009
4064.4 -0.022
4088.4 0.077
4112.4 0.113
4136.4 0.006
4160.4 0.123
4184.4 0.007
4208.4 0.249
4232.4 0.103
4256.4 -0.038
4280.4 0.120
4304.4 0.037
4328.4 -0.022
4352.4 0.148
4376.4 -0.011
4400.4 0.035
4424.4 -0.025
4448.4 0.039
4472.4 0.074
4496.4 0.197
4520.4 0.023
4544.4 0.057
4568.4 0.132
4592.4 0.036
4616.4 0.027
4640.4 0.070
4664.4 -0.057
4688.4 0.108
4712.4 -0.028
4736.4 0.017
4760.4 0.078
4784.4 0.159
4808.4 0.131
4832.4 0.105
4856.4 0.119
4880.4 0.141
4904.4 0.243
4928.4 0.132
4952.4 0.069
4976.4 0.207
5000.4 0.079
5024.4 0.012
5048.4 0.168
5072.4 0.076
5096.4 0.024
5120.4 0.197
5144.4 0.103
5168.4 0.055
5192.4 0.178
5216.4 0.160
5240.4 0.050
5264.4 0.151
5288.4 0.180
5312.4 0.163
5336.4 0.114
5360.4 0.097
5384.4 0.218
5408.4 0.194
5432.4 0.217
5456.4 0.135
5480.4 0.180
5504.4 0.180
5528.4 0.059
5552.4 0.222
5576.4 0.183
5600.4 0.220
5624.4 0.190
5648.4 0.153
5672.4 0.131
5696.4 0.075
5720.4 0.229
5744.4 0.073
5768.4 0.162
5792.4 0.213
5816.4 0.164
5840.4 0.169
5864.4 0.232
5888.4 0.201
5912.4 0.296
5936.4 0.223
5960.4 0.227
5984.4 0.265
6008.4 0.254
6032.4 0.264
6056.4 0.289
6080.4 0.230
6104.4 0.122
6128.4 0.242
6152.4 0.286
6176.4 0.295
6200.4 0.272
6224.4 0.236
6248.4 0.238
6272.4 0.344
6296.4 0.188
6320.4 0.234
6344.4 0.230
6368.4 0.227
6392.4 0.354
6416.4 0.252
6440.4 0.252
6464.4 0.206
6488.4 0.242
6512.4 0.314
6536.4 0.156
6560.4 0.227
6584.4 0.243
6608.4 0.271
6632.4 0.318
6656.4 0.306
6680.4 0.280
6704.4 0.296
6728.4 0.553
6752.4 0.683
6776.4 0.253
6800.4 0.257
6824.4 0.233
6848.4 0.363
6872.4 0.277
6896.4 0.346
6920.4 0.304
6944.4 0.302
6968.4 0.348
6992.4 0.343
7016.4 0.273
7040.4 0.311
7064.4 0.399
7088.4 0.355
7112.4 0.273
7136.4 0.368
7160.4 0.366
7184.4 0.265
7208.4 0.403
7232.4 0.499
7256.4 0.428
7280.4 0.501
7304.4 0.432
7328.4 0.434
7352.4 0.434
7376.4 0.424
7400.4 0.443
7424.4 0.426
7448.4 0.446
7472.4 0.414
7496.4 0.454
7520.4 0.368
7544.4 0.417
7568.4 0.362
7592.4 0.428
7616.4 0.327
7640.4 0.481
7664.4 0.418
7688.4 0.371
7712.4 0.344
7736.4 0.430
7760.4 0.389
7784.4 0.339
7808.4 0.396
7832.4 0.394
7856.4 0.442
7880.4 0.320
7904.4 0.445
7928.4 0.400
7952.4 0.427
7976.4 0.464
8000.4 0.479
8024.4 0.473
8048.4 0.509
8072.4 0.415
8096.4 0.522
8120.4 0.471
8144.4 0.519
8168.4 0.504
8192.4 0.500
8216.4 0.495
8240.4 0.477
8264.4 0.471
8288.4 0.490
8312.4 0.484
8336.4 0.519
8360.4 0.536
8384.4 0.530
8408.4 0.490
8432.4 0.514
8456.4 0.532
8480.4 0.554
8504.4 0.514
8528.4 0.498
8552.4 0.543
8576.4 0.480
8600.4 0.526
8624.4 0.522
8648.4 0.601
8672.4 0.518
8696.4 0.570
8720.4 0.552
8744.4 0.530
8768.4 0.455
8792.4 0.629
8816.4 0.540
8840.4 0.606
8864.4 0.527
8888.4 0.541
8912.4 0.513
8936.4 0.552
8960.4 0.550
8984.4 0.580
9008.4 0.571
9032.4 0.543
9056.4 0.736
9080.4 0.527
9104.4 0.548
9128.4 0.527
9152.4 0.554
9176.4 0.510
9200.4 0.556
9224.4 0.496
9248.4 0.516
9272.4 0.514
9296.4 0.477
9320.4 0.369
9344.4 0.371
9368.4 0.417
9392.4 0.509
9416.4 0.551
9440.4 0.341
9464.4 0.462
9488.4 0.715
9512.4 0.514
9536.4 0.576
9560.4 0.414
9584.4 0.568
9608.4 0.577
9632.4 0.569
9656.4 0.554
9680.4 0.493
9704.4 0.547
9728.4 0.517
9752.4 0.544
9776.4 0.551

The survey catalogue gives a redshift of 0.808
